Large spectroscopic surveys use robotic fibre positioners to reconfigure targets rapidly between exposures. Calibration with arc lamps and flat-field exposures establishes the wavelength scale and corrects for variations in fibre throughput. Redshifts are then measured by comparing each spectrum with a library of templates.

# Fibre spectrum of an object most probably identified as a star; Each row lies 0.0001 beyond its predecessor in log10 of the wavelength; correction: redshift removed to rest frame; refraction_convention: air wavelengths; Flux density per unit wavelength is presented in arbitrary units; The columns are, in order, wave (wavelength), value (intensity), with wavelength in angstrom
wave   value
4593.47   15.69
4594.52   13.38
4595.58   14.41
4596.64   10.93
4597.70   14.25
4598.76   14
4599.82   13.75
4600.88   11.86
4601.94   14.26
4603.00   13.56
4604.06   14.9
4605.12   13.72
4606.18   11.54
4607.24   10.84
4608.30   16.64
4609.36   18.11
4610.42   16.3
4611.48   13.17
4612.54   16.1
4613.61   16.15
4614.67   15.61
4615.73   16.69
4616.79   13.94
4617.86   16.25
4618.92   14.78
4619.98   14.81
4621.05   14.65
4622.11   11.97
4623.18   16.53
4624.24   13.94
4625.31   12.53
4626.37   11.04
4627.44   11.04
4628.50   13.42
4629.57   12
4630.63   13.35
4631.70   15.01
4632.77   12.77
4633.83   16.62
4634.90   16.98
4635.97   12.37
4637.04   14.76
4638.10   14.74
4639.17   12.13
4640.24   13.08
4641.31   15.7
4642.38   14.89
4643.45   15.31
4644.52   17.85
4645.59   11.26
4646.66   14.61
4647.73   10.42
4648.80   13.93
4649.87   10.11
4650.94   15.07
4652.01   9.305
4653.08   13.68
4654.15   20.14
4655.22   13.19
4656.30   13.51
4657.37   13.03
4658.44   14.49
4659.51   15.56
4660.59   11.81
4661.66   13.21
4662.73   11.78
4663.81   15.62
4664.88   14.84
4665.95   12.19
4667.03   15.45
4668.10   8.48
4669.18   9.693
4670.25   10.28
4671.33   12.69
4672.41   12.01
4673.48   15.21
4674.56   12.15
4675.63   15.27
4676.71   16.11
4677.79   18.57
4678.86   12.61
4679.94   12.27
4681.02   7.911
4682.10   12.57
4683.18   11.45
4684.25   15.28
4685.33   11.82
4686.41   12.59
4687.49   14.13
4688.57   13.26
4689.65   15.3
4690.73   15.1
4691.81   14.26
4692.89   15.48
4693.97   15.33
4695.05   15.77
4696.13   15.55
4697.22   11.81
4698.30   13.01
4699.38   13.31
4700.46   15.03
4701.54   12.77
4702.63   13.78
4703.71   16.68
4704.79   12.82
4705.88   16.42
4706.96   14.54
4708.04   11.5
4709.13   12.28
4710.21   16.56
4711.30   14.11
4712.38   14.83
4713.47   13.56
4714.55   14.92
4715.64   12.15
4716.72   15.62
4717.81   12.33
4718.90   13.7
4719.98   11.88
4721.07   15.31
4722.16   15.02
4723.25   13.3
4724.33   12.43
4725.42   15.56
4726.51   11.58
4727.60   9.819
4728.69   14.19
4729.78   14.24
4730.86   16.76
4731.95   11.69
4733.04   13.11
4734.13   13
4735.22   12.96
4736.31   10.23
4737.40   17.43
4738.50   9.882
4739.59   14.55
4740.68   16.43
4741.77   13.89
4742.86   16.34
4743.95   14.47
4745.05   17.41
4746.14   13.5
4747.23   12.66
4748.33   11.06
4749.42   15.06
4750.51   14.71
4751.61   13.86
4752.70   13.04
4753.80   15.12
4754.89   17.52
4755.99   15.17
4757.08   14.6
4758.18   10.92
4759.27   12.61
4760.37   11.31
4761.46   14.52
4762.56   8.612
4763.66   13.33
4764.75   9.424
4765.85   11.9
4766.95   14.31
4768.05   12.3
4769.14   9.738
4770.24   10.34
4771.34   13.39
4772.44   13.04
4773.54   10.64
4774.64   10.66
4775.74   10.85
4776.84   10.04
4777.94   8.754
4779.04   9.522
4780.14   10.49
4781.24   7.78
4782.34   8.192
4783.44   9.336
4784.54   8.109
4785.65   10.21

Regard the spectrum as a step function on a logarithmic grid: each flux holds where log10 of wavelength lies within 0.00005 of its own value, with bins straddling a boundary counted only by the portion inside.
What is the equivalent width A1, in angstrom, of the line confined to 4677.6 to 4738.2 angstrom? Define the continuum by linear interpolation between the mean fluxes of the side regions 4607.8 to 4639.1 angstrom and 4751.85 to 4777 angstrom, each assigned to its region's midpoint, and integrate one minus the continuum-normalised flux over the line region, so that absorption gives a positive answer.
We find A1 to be -2.1 angstrom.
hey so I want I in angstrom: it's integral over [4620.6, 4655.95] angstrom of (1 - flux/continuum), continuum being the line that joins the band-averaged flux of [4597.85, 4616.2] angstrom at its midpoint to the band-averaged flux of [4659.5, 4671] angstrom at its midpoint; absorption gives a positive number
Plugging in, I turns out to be -0.9 angstrom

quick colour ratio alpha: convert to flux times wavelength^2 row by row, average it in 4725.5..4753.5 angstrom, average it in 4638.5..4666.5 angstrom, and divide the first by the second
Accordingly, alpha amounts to 1.0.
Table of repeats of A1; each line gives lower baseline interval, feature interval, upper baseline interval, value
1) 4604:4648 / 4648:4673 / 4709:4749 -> 1.9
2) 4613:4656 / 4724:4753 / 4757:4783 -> -4.8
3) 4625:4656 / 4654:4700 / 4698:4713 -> 1.4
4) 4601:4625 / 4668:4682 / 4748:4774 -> 1.2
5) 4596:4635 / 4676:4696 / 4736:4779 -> -0.6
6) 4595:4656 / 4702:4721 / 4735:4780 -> -1.1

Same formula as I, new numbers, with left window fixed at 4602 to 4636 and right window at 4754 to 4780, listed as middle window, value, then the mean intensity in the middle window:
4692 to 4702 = -0.9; 14.2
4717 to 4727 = -0.7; 13.5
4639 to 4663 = 0.2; 13.7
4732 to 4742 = -0.8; 13.4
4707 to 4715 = -0.7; 14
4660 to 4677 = 0.8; 12.9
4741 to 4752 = -1.9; 14.3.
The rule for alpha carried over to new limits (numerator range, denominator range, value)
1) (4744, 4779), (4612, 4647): 0.93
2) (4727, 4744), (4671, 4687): 1.06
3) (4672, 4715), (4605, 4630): 1.01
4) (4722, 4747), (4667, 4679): 1.08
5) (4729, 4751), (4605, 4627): 1.01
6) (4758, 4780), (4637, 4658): 0.86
